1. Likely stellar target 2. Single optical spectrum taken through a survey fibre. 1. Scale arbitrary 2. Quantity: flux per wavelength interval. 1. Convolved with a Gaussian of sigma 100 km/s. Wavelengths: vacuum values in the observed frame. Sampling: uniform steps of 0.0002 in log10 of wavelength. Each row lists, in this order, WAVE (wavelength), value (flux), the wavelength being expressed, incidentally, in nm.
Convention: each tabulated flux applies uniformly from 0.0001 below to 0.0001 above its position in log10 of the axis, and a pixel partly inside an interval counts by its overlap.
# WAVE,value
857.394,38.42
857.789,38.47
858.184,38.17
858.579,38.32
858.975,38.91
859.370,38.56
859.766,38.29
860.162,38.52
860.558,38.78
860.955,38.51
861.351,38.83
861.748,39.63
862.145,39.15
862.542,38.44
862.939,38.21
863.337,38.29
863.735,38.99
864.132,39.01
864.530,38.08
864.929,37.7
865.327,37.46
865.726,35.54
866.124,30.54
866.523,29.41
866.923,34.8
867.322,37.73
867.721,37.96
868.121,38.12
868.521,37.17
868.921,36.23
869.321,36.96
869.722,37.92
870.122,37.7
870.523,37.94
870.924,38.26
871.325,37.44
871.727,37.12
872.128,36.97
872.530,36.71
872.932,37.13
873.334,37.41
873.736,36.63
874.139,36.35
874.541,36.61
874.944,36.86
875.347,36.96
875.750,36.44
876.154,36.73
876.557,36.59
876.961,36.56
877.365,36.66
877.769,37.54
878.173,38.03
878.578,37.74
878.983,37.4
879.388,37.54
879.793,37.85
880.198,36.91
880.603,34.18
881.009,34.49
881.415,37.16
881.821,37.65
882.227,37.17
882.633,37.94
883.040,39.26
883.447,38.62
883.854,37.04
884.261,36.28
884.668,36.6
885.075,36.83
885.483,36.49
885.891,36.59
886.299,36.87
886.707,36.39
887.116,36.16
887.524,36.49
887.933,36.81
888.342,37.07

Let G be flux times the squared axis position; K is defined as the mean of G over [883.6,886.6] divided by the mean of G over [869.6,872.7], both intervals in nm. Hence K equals 1.01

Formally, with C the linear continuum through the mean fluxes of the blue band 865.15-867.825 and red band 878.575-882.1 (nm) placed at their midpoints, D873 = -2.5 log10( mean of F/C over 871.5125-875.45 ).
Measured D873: -0.04 mag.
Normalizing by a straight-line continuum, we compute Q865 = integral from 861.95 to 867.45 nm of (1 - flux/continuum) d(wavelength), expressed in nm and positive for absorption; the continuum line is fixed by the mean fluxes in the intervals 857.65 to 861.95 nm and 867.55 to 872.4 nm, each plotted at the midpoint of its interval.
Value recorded 0.21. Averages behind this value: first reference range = 38.6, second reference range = 37.5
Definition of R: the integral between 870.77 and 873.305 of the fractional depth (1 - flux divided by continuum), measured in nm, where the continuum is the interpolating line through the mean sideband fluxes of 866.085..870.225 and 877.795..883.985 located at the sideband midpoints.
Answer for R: -0.06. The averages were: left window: 36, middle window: 37.3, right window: 37.3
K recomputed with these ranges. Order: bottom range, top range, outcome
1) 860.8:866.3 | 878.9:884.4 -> 1.02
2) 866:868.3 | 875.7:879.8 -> 1.09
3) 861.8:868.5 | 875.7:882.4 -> 1.03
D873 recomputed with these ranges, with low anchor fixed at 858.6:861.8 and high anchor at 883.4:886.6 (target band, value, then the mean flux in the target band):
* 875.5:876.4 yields 0.03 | 36.6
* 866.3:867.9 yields 0.10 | 34.9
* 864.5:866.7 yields 0.11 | 34.6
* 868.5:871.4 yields 0.01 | 37.5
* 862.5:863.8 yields 0.00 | 38.4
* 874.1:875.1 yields 0.03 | 36.7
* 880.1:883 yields 0.01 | 36.6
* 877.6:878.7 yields -0.01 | 37.8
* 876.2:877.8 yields 0.02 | 36.8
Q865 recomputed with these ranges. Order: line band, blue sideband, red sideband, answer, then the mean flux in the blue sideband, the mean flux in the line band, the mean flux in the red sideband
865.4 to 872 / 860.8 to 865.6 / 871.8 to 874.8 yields 0.22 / 38.5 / 36.3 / 36.8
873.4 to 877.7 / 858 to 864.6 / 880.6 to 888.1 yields 0.10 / 38.6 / 36.7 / 36.9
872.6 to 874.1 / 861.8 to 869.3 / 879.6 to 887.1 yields 0.00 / 36.9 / 36.9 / 36.9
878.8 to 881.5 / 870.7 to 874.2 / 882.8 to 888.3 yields 0.04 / 37.1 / 36.5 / 37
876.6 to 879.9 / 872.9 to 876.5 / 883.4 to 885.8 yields -0.05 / 36.8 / 37.4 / 36.9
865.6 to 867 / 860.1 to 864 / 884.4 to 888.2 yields 0.22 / 38.8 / 32.2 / 36.6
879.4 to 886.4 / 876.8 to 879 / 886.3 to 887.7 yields -0.02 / 37.3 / 37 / 36.4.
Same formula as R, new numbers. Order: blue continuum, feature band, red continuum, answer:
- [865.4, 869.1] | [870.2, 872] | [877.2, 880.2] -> -0.08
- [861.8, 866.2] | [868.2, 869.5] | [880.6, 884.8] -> 0.02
